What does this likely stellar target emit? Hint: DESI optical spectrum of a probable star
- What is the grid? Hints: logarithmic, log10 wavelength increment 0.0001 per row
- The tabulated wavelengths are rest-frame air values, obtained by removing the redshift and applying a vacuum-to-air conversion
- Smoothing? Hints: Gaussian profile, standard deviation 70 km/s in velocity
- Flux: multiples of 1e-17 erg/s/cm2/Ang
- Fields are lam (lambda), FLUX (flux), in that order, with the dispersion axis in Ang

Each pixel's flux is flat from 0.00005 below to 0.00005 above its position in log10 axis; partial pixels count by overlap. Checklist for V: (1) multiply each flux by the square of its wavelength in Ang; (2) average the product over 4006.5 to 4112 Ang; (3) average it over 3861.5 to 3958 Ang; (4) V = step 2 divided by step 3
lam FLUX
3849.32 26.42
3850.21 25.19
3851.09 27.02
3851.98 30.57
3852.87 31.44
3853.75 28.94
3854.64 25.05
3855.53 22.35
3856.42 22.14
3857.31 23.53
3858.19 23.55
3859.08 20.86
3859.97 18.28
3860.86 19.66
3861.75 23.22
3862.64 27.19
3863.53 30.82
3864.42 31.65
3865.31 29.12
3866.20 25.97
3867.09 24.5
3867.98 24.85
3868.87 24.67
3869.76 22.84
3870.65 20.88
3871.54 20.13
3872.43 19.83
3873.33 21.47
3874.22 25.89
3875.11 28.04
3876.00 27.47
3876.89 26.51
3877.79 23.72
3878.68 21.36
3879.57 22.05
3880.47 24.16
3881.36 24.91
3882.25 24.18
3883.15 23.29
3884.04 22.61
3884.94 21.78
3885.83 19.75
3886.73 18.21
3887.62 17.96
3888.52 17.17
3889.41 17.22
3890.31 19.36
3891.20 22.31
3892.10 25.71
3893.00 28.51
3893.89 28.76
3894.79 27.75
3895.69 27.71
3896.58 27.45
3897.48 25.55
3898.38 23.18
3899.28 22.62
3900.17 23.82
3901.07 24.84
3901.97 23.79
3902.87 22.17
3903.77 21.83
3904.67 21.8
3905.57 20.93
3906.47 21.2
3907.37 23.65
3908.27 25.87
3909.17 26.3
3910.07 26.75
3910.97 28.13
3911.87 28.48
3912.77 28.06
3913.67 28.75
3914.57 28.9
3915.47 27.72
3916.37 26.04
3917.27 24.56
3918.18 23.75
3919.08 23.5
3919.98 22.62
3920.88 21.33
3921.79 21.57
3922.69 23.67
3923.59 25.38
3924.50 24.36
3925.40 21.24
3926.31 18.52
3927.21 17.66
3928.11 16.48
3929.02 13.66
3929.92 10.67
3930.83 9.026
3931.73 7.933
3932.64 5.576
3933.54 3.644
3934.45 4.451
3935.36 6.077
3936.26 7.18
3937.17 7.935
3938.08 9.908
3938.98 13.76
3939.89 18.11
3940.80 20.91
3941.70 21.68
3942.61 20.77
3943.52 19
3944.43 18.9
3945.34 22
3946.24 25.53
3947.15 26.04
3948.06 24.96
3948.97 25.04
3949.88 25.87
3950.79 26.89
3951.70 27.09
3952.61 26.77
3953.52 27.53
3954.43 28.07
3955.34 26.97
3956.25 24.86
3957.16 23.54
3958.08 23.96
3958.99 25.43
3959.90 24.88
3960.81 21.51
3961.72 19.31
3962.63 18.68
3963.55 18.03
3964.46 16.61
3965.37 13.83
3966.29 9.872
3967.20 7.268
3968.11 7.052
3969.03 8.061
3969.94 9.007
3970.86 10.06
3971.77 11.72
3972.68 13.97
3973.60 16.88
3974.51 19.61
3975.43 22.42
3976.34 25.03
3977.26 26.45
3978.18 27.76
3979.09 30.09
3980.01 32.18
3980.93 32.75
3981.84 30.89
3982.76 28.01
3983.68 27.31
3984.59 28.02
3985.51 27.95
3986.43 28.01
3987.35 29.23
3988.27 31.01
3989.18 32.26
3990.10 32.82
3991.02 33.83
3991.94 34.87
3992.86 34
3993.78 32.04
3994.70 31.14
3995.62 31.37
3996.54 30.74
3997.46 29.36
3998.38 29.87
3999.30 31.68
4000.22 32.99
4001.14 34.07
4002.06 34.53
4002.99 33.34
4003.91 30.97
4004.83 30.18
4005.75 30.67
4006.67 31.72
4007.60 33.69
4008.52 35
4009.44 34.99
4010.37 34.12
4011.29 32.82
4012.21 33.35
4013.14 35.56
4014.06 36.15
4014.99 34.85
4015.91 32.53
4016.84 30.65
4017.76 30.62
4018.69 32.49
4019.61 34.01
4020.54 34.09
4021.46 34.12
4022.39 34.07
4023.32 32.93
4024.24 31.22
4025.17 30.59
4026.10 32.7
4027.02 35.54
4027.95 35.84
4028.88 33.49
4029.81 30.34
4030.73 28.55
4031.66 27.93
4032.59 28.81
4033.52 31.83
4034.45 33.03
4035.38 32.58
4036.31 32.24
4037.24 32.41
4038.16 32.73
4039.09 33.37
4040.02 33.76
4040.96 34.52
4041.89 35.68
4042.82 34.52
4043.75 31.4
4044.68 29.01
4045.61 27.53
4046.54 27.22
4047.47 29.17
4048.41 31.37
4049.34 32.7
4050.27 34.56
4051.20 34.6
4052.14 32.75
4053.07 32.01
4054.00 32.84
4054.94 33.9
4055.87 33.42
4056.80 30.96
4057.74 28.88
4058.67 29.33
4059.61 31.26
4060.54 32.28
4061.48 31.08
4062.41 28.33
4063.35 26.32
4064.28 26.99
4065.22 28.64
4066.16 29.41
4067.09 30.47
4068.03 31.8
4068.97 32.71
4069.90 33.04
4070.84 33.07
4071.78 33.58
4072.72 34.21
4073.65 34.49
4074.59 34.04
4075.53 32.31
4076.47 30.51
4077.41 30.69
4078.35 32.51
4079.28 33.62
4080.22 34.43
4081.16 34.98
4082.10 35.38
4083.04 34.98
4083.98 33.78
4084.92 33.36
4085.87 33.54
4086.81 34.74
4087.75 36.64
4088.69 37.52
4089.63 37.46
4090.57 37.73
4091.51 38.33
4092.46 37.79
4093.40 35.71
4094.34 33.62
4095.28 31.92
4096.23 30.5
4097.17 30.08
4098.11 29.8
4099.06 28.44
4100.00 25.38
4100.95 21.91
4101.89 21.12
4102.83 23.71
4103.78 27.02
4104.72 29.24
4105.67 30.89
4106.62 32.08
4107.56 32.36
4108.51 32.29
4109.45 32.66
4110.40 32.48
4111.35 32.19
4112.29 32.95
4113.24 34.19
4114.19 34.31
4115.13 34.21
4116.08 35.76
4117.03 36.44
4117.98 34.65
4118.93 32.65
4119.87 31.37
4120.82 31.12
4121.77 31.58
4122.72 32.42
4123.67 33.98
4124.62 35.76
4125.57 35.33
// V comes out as 1.56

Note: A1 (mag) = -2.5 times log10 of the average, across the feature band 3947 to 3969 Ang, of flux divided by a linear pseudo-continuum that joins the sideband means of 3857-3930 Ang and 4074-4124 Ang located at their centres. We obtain 0.23 mag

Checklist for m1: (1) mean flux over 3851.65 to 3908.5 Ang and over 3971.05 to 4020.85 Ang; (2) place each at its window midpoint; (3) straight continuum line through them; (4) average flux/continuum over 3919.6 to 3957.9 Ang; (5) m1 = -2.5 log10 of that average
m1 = 0.39 mag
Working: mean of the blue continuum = 23.9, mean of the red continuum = 30.2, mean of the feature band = 18.9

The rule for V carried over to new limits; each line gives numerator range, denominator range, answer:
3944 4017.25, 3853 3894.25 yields 1.19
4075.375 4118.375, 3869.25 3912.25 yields 1.53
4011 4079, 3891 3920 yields 1.36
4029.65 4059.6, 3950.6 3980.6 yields 1.62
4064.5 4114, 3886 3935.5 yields 1.65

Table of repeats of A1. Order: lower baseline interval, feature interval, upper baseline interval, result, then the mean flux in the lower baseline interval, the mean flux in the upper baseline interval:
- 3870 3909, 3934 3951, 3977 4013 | 0.46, 23.2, 31.5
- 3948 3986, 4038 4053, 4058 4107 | -0.13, 21.9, 31.8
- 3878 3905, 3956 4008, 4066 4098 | 0.12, 23.1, 33.8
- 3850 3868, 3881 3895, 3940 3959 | 0.13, 25.5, 24.2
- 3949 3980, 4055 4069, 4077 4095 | 0.07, 20.4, 35.1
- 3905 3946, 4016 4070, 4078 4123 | -0.13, 19.3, 32.5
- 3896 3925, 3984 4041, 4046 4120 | -0.12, 24.7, 32.1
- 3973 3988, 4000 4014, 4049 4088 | -0.17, 27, 32.3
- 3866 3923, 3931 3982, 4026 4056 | 0.40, 23.9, 32.2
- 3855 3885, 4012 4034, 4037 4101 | -0.07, 24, 32.4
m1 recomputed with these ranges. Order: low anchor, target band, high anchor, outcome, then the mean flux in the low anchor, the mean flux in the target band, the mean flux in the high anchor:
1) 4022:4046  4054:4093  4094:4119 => -0.05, 32.2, 32.9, 30.8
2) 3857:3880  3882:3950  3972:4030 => 0.26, 24.2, 20.9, 31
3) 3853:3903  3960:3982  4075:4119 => 0.42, 23.8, 18.7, 32.5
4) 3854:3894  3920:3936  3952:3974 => 0.34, 23.4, 14.9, 18.1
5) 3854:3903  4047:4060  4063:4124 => -0.04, 23.7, 32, 32.3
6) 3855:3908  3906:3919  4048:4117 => -0.06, 23.5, 26.2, 32.1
